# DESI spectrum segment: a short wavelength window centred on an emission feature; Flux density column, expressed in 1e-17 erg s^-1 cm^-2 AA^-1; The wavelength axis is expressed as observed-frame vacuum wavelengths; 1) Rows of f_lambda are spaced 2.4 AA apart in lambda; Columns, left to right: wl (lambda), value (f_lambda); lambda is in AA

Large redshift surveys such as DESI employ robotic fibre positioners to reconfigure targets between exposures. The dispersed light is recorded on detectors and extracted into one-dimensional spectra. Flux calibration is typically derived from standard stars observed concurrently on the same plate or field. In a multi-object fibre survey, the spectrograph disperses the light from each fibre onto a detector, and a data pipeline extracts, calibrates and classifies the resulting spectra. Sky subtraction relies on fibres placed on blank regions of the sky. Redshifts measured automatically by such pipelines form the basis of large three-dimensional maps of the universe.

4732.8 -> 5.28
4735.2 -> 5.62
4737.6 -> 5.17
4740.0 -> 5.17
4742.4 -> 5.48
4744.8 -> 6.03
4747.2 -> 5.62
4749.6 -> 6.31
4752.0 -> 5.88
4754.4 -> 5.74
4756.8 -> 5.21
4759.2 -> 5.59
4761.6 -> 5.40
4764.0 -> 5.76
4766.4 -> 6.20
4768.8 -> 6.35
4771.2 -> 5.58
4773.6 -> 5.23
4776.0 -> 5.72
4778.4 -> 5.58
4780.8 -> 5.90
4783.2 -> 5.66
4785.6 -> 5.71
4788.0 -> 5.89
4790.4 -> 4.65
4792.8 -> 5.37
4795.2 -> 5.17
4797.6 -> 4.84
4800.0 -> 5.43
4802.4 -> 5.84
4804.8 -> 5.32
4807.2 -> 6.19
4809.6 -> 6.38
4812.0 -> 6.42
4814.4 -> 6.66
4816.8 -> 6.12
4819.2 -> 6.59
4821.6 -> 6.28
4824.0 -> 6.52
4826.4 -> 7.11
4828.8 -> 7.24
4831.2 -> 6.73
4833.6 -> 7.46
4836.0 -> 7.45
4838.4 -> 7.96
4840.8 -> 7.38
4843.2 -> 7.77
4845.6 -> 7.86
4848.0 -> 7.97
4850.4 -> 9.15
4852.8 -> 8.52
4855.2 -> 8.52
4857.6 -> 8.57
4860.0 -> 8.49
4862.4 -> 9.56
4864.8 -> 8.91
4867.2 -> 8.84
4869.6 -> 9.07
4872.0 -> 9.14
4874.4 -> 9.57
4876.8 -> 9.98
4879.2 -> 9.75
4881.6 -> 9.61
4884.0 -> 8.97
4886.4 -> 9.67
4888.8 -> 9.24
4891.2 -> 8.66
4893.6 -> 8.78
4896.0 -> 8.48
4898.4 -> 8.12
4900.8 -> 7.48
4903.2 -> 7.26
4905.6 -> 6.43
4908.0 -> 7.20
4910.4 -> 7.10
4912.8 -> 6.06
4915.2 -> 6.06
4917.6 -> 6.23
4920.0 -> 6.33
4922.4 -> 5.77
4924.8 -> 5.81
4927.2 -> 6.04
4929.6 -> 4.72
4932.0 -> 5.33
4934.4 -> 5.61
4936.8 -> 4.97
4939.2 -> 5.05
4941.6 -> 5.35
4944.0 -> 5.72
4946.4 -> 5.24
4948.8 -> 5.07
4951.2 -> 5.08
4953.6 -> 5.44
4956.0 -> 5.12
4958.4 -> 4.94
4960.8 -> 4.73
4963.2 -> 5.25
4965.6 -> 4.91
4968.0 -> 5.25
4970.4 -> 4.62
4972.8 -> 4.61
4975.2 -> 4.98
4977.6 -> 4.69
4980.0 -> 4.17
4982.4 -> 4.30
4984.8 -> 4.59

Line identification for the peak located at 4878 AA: C III]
